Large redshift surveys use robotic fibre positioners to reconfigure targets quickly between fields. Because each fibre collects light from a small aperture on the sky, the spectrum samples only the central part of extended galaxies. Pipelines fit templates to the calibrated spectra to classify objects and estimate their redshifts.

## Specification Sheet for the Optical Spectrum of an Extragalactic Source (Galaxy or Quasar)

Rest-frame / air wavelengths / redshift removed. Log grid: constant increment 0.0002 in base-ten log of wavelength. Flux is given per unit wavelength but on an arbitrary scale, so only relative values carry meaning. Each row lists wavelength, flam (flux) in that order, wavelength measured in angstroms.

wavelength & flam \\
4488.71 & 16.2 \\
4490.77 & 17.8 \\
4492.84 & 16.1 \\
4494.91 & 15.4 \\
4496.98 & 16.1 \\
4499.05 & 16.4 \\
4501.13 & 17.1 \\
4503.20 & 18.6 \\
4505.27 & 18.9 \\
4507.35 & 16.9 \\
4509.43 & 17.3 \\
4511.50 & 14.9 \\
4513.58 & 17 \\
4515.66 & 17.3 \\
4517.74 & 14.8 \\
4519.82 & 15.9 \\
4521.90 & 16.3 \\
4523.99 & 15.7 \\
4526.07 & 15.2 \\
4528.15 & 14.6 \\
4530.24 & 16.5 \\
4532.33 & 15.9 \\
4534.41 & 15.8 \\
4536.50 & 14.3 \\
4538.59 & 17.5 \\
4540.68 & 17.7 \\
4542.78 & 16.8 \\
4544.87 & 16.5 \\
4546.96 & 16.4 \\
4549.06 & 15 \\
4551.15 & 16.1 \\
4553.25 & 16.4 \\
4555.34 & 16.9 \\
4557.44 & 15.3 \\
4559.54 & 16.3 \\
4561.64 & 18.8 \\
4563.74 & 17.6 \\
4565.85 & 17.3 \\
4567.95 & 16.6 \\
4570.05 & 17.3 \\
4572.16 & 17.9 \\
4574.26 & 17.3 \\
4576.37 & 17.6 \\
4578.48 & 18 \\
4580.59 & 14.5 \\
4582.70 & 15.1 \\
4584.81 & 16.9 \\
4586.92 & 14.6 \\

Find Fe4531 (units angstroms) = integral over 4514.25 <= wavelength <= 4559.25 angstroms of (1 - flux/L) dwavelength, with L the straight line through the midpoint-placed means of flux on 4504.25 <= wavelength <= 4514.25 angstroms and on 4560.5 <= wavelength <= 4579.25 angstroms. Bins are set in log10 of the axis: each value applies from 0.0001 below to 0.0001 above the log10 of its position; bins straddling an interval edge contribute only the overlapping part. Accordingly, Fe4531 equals 3.1 angstroms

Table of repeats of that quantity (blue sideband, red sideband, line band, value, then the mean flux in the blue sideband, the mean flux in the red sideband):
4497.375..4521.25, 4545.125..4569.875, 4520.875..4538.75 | 1.1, 16.8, 16.6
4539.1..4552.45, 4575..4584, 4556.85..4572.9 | -0.8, 16.5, 16.3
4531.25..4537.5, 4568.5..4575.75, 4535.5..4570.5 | -0.5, 15.4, 17.4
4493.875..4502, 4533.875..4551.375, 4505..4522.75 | -0.3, 16.2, 16.2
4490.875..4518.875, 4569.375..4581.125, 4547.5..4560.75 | 0.8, 16.7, 17.2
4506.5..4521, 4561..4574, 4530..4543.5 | 0.4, 16.3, 17.5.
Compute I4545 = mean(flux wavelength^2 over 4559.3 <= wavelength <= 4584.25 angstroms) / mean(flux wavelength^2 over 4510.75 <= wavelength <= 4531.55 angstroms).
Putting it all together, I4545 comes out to 1.1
